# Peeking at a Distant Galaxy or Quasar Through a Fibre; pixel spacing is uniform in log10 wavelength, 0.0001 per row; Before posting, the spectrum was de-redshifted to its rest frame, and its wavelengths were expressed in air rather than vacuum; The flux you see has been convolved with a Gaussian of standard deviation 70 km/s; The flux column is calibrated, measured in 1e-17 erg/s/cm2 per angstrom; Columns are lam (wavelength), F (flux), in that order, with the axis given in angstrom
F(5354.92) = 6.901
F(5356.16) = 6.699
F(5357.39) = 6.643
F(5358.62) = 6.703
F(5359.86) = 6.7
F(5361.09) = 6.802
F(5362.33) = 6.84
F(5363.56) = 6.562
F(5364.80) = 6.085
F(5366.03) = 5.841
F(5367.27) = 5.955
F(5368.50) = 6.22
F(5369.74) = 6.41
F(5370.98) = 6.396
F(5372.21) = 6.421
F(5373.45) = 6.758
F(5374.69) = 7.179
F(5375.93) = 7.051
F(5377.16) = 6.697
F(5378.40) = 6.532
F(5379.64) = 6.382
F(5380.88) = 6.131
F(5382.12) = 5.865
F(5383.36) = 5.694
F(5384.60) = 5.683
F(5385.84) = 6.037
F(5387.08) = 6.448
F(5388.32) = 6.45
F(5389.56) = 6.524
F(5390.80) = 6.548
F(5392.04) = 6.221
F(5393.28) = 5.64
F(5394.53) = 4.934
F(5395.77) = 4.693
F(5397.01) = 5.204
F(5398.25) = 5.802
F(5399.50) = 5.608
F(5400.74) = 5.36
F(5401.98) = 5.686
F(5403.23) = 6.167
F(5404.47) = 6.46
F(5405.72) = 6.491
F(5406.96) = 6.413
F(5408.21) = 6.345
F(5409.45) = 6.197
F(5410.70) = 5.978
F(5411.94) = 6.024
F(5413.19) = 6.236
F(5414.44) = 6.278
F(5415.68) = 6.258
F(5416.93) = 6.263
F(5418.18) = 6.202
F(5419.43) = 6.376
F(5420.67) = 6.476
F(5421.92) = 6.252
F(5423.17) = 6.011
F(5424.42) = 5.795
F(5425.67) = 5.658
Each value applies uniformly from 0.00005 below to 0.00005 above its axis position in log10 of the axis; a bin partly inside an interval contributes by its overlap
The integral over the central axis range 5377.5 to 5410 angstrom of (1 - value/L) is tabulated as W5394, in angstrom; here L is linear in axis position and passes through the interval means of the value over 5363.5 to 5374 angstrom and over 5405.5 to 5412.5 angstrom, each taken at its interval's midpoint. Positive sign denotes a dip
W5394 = 1.4 angstrom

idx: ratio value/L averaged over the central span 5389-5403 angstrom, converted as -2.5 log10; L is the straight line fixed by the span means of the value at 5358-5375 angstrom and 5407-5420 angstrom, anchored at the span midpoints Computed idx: 0.12 mag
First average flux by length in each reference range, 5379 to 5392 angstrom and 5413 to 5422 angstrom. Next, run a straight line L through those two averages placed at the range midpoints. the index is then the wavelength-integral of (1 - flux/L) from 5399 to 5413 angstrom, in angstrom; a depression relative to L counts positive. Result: 0.4 angstrom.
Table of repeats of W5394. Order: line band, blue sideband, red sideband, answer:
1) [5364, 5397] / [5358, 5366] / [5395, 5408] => 0.2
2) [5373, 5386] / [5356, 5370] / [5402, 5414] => 0.0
